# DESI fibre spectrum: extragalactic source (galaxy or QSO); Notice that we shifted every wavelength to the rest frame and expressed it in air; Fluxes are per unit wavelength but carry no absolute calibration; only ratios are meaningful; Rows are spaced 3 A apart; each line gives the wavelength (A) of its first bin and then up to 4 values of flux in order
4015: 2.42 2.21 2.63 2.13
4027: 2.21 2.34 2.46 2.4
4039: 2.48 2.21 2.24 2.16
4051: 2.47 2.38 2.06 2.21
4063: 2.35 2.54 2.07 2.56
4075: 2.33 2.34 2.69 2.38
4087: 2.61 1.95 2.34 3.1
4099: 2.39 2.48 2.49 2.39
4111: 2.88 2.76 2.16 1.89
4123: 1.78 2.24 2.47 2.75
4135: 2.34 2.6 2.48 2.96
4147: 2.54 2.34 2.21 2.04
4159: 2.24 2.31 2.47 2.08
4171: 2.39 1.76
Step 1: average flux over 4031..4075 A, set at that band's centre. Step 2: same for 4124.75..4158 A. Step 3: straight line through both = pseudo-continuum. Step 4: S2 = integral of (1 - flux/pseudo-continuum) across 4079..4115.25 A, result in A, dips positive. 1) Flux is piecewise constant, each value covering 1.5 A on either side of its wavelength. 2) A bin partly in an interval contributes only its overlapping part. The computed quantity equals -2.2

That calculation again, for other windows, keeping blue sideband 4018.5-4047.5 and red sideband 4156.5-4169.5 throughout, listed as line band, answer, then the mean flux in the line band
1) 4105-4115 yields -1.6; 2.64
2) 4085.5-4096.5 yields -0.7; 2.45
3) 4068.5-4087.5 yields -1.1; 2.43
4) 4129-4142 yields -1.5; 2.54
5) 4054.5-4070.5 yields 0.4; 2.25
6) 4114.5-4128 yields 1.1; 2.09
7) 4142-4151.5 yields -1.4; 2.61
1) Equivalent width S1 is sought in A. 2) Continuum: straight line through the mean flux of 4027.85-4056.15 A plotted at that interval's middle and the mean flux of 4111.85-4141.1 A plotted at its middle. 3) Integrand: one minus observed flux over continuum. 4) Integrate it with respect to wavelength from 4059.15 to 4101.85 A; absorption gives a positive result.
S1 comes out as -1.4 A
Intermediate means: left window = 2.34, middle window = 2.42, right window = 2.35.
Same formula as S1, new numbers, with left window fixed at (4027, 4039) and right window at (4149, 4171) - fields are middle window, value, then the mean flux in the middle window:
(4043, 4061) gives 0.9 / 2.25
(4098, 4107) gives -0.6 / 2.45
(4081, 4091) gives -0.3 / 2.39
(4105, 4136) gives -1.1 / 2.37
